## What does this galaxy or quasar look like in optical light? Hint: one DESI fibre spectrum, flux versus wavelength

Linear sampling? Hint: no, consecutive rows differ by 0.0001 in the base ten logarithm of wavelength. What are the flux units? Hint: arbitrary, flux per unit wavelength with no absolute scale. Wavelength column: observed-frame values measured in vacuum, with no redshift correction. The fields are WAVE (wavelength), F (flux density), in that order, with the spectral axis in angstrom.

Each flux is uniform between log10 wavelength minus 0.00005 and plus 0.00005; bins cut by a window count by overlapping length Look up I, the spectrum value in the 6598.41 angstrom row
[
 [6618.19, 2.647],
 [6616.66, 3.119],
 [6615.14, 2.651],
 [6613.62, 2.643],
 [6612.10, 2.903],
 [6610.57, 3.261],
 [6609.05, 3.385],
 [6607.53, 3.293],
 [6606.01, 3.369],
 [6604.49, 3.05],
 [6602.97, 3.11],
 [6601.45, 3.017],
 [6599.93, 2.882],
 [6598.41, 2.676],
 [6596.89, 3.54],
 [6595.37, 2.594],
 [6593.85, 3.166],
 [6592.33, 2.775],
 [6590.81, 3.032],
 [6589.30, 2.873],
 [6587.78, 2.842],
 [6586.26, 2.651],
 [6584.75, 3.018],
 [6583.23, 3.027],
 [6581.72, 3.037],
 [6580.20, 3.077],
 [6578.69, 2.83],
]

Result 2.676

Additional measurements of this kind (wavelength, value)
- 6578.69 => 2.83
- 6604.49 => 3.05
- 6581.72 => 3.037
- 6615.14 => 2.651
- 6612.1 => 2.903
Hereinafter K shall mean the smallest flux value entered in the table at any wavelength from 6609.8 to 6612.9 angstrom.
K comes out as 2.903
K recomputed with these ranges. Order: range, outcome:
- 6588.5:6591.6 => 2.873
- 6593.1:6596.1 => 2.594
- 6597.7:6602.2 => 2.676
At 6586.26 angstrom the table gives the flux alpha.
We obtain 2.651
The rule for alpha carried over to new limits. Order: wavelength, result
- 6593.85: 3.166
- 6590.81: 3.032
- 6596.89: 3.54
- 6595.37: 2.594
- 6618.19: 2.647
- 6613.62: 2.643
